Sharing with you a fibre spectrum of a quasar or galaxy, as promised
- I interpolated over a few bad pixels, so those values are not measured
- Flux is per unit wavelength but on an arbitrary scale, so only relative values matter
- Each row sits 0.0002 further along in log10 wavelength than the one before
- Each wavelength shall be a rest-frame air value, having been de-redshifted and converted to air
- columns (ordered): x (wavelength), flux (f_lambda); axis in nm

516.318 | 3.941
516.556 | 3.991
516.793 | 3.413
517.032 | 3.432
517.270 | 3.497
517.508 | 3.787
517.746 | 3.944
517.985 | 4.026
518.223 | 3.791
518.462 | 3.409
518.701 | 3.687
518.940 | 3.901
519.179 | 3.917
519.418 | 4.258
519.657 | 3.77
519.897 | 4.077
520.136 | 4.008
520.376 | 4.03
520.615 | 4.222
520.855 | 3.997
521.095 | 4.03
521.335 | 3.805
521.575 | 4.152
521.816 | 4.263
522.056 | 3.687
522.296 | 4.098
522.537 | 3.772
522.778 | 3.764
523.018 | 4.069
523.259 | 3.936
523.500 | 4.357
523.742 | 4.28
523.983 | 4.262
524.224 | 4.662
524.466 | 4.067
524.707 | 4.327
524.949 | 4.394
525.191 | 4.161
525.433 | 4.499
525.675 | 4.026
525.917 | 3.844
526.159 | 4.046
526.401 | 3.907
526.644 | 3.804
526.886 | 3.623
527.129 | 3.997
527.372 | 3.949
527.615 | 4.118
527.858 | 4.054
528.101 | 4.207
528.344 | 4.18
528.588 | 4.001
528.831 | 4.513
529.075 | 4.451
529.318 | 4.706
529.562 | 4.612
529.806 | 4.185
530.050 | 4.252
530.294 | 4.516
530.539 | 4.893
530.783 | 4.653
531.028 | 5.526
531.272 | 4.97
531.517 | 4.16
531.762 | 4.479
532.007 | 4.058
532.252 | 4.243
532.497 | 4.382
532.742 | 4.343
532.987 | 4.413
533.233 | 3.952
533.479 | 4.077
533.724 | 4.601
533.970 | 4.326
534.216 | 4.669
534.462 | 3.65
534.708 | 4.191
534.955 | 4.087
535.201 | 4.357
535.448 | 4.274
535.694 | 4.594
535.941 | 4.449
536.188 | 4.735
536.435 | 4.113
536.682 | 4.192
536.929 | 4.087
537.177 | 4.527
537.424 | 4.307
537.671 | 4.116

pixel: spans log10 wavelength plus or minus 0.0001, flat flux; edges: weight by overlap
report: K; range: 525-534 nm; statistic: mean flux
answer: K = 4.29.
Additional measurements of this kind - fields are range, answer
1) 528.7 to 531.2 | 4.64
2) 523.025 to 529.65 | 4.18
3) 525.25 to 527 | 3.97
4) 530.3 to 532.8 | 4.57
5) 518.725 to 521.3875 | 4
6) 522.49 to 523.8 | 4.03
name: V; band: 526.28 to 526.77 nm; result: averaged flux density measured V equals 3.85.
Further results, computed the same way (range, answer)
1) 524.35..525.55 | 4.29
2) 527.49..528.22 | 4.13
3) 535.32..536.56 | 4.43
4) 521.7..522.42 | 4.02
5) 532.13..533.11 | 4.35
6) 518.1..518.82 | 3.63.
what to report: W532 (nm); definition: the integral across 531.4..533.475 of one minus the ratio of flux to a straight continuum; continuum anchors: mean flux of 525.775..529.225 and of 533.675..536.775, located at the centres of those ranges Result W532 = -0.01 nm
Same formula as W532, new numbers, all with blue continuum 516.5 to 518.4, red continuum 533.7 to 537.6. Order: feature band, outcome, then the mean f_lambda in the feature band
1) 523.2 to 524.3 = -0.11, 4.3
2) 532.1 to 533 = -0.02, 4.33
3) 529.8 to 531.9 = -0.25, 4.65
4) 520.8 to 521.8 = -0.05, 4.02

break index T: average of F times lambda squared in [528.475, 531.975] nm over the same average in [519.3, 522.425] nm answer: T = 1.2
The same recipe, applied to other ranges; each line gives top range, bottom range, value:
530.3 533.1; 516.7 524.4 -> 1.20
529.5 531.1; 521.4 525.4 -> 1.15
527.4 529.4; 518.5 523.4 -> 1.10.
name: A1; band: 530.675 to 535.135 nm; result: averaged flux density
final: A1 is 4.38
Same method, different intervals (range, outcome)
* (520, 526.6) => 4.1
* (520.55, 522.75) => 3.99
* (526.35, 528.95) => 4.03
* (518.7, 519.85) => 3.94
